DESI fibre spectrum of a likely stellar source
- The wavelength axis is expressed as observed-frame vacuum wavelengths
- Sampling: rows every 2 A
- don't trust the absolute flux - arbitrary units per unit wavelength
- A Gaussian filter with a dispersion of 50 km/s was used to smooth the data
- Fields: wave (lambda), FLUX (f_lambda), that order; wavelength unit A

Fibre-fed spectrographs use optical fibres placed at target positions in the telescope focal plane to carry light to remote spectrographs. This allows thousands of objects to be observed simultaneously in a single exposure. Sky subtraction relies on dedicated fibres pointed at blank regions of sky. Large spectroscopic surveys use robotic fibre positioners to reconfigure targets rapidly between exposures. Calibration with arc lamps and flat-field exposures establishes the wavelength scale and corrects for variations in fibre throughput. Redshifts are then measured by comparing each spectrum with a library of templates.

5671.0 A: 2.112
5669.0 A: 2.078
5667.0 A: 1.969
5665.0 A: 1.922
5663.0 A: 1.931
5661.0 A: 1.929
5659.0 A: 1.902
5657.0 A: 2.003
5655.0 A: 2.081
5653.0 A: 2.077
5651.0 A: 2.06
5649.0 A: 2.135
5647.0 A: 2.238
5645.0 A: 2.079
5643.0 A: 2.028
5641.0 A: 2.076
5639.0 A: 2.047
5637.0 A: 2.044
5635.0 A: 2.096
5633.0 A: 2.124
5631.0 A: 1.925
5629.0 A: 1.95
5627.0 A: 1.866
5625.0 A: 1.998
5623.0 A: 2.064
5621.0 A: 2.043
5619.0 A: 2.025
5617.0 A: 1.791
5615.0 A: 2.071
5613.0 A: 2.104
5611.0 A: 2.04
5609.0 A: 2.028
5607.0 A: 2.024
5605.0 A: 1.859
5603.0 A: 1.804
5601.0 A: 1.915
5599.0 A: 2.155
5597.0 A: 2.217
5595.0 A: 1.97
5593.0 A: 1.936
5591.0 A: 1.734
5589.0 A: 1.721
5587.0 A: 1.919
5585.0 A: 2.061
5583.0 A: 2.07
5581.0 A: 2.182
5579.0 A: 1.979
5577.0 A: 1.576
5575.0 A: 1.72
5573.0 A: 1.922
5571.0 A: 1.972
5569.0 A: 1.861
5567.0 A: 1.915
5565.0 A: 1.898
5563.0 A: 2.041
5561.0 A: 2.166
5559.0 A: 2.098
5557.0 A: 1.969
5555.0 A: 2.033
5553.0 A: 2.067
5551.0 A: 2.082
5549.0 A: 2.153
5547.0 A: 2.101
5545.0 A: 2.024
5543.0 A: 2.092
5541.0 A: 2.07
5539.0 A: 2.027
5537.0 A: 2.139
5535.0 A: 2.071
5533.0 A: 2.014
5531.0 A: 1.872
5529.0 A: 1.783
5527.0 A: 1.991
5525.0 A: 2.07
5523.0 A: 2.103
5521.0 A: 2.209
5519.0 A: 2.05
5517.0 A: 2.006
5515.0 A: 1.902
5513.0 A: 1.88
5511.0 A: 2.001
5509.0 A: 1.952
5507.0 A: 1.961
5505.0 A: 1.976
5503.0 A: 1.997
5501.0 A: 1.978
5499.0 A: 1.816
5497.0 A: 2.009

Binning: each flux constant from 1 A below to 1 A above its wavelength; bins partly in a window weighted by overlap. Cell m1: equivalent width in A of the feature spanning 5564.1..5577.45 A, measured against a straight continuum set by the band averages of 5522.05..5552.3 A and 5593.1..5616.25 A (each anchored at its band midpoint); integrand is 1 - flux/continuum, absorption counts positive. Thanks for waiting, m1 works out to 1.2 A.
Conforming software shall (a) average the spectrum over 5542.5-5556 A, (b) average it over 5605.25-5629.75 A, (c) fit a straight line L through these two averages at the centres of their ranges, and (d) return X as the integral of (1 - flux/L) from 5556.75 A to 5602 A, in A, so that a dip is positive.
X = 1.9 A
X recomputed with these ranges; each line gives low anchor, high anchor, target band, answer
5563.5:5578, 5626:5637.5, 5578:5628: -1.5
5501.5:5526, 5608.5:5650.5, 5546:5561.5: -0.5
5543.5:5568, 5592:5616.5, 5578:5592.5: 0.5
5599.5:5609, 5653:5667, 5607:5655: -2.3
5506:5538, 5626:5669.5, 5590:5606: 0.5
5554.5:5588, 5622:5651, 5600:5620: 0.5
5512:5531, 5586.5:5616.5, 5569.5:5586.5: 0.3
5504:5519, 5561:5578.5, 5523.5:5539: -0.5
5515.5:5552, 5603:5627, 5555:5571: 0.3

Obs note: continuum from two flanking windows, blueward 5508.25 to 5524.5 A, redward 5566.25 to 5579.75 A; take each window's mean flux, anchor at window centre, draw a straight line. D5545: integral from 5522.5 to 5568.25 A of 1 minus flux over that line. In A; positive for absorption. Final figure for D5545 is -2.5 A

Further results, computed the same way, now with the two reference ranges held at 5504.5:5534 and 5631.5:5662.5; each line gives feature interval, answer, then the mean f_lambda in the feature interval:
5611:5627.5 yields 0.3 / 2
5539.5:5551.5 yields -0.5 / 2.08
